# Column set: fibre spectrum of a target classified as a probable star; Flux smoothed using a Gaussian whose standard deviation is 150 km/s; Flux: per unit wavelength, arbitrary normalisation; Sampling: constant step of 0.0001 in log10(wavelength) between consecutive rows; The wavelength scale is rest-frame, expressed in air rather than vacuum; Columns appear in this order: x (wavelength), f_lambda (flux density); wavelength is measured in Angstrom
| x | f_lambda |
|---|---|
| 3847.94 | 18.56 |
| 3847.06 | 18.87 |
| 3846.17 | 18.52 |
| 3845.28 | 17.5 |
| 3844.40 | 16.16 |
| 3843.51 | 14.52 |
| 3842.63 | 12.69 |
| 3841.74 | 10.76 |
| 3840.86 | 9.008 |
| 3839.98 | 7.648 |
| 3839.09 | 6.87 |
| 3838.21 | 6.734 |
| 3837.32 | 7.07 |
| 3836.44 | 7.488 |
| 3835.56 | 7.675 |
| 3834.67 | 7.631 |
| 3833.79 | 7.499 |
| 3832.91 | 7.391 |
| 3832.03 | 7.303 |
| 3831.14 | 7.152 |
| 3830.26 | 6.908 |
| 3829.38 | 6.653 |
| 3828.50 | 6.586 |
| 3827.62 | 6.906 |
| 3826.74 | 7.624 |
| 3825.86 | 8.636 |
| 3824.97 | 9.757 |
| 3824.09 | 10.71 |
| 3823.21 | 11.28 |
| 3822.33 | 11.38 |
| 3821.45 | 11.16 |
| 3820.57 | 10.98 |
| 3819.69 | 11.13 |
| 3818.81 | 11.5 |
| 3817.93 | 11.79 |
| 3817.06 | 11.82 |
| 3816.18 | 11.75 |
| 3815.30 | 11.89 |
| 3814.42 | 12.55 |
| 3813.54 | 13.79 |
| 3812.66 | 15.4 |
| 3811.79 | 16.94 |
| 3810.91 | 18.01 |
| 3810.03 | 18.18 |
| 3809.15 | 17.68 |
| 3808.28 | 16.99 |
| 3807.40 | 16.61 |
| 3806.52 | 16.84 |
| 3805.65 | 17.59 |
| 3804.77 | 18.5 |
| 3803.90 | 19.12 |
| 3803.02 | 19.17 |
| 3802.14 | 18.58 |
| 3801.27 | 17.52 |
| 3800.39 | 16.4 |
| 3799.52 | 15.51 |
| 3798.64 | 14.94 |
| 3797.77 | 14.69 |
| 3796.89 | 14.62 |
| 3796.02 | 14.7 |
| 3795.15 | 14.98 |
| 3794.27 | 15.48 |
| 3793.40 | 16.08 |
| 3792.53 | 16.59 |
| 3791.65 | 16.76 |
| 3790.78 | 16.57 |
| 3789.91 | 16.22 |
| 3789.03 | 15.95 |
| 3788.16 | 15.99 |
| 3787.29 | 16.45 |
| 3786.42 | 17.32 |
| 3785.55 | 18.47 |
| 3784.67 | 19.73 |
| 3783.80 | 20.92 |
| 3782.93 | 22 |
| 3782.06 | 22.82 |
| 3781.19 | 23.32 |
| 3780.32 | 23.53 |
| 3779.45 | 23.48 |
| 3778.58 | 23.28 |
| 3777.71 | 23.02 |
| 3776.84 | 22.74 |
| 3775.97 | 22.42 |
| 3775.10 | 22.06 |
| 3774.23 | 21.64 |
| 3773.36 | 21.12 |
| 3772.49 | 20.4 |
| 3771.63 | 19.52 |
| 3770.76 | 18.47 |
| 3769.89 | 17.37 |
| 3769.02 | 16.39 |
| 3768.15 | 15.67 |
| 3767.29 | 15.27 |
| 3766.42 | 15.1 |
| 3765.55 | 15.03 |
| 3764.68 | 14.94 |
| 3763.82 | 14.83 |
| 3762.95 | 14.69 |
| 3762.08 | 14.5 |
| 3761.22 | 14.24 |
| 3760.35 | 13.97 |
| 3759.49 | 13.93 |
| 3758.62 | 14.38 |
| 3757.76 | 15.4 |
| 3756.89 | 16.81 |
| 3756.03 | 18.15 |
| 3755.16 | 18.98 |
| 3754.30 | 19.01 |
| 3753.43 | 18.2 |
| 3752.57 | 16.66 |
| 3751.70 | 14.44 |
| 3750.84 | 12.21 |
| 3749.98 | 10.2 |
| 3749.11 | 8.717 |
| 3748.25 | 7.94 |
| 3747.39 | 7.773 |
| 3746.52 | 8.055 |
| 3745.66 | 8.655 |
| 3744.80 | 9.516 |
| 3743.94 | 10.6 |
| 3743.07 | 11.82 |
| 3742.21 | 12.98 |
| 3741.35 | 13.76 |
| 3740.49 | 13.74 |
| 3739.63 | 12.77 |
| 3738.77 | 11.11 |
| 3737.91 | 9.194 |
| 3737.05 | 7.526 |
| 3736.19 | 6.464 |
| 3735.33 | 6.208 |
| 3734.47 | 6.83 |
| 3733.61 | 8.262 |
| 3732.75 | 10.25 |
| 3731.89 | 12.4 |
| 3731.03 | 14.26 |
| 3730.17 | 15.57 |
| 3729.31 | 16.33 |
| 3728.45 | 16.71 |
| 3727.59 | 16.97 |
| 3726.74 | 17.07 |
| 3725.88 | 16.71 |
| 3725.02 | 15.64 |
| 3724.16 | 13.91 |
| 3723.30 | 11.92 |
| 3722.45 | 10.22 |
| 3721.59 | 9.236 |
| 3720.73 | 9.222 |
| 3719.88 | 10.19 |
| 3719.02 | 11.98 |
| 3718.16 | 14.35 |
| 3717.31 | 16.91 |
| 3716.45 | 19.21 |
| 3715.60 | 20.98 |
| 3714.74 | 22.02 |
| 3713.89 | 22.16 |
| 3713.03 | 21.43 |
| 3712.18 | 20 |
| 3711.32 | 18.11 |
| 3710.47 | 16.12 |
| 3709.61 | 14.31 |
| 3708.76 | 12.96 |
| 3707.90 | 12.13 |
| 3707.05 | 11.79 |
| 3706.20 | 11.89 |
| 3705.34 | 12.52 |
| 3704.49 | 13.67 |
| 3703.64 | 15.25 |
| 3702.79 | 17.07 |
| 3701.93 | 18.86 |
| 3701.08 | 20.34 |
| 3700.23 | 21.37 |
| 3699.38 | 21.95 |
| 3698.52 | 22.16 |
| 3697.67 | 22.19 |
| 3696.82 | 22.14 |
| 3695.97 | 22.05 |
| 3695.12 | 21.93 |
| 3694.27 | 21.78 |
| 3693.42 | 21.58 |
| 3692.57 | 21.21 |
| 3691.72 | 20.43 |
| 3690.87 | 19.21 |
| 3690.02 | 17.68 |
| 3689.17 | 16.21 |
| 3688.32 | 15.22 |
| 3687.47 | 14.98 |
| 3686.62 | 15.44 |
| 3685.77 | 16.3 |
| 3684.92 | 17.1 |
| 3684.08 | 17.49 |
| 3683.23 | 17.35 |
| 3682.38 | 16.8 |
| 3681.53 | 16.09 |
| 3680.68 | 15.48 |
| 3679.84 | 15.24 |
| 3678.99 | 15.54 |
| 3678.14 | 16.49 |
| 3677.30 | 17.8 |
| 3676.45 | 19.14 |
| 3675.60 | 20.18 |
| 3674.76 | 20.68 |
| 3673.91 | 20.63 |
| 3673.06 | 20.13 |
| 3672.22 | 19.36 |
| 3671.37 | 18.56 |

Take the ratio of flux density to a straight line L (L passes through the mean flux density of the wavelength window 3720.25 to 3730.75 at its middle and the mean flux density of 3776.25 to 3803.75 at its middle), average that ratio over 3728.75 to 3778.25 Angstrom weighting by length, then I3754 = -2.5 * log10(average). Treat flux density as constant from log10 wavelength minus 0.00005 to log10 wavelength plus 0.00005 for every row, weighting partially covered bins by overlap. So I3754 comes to 0.13 mag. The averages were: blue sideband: 14.1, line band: 14.3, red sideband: 18.3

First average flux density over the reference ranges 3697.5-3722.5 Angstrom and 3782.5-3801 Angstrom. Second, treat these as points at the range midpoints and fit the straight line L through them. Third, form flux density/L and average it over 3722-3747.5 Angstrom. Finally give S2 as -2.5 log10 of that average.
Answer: 0.36 mag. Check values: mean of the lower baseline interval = 16.4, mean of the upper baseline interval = 16.7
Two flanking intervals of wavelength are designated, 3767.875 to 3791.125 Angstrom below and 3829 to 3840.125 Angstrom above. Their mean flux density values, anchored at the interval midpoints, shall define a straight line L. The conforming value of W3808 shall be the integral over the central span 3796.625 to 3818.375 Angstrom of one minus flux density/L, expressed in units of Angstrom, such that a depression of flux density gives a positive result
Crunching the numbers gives -3.95 Angstrom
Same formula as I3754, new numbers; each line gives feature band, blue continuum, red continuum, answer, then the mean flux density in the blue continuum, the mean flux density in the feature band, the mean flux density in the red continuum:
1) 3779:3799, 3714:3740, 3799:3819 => -0.18 mag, 13.1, 17.9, 15.9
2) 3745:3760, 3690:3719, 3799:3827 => 0.22 mag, 18.4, 13.4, 14.3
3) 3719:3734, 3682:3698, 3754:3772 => 0.30 mag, 18.8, 13.2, 16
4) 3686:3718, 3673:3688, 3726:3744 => -0.20 mag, 17.3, 18.2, 12.1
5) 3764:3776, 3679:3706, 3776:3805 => 0.02 mag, 18.2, 18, 18.4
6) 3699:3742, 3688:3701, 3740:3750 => 0.07 mag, 20.5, 14.4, 10.3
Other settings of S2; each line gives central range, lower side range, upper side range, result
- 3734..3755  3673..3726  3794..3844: 0.34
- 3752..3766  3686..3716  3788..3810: 0.09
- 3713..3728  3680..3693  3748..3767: 0.04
